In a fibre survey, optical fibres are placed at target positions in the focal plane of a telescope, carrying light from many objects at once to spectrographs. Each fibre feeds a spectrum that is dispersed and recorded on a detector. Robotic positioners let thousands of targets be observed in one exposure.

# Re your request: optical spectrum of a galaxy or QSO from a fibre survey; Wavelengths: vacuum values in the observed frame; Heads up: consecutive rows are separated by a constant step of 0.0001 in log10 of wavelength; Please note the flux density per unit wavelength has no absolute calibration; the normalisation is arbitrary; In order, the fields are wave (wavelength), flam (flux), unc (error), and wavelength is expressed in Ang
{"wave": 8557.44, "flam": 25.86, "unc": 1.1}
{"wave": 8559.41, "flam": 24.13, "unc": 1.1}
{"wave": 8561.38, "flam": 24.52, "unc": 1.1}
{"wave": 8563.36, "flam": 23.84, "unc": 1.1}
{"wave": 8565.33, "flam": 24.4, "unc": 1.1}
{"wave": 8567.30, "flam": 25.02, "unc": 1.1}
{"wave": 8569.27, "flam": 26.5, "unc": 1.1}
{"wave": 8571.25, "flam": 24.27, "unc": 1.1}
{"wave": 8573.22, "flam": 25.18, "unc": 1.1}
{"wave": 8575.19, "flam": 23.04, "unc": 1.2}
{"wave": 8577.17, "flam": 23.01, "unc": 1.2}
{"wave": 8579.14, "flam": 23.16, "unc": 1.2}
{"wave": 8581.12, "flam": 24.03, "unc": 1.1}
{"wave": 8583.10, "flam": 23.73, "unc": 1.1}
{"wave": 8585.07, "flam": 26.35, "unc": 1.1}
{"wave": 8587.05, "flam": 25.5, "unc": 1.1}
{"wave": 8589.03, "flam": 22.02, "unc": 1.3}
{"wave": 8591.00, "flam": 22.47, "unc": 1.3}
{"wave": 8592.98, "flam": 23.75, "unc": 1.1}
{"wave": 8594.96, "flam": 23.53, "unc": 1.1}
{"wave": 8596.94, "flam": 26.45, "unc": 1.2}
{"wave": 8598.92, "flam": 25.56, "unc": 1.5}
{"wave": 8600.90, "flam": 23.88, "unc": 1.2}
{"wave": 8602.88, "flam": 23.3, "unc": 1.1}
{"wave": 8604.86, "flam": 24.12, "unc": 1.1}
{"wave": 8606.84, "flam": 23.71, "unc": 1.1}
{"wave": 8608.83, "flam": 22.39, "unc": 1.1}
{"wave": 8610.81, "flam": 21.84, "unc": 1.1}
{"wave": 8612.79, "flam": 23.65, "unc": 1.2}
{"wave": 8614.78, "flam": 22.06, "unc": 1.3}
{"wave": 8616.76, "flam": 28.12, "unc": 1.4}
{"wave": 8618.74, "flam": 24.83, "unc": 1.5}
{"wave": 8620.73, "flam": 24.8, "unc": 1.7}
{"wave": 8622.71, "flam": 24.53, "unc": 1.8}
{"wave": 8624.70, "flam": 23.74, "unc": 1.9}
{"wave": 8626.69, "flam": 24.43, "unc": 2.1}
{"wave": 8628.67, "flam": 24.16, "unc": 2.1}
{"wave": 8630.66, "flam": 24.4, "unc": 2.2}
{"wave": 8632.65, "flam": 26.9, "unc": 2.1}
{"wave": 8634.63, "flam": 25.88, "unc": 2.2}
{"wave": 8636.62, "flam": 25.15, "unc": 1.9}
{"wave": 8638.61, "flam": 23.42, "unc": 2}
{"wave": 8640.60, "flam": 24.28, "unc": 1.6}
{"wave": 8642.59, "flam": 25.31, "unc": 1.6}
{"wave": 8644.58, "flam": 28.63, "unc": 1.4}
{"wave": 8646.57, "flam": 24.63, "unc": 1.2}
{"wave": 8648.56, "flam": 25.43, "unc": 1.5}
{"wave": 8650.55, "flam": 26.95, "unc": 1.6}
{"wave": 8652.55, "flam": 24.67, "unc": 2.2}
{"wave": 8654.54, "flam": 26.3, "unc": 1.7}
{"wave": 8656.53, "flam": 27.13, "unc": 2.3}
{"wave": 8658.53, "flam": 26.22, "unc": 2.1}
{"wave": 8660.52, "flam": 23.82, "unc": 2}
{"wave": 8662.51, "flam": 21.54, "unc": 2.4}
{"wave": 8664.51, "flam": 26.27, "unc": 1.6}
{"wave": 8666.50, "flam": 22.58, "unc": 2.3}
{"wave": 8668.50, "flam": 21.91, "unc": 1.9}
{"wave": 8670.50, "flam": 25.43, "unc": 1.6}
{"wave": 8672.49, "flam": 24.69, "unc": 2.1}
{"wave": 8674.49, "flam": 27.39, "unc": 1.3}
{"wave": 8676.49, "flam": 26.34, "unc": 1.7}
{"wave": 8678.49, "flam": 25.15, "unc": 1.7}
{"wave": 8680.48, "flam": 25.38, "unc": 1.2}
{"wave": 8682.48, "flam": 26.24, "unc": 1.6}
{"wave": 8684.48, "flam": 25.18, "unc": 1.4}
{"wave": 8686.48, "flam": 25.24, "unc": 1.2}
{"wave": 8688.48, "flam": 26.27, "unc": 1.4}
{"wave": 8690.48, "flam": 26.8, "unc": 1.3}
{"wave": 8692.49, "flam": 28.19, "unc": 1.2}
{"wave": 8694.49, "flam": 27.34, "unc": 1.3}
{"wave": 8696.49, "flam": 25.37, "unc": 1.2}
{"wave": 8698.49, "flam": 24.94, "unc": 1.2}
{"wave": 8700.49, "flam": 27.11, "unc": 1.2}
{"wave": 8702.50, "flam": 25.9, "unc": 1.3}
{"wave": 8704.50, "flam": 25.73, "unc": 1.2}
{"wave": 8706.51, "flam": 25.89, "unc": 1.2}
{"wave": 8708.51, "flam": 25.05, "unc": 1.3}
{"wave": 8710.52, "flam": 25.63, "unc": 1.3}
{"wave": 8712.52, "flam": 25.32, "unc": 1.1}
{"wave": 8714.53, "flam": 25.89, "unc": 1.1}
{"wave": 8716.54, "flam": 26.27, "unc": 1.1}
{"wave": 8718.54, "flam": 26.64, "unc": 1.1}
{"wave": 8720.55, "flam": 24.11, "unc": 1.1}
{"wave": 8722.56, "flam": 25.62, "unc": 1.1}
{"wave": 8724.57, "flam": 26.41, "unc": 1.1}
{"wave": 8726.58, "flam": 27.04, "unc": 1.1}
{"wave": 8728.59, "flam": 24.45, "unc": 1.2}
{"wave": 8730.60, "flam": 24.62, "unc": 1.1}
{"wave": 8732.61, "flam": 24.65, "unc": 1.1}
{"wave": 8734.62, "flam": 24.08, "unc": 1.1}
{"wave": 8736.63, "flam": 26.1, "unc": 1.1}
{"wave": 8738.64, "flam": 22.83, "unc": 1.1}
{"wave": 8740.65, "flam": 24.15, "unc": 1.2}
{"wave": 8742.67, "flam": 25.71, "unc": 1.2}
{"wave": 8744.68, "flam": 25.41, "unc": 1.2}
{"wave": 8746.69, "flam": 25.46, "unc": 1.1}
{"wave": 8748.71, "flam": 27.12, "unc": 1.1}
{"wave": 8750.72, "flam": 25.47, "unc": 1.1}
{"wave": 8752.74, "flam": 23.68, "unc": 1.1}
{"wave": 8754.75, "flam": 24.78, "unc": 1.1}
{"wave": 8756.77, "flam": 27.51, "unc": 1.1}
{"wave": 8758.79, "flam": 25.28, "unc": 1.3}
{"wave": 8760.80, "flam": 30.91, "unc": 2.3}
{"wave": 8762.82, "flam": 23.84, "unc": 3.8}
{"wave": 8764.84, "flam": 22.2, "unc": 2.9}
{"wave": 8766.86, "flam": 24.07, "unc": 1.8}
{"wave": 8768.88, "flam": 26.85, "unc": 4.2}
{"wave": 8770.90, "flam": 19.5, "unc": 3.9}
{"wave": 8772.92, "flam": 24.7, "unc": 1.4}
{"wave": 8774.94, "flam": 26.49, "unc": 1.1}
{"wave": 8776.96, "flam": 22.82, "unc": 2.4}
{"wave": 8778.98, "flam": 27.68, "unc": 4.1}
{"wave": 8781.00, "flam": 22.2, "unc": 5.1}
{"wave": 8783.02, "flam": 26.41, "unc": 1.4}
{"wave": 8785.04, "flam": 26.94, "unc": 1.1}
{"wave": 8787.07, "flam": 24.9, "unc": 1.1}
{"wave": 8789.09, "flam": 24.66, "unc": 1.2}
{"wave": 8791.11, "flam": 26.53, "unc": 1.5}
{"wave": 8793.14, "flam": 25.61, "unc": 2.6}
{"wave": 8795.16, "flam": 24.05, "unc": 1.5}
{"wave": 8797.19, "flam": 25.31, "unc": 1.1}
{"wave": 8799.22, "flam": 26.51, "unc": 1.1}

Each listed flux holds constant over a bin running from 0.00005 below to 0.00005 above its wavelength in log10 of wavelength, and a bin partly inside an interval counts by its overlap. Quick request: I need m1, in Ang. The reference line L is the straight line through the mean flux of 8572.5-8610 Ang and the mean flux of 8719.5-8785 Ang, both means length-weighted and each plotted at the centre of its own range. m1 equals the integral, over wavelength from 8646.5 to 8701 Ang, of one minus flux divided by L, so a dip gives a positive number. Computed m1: -2.2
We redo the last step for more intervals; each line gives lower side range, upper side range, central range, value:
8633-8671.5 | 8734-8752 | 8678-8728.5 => -1.6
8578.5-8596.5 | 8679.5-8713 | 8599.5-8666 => 0.1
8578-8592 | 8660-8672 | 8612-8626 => -0.4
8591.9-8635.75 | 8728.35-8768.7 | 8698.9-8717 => -0.7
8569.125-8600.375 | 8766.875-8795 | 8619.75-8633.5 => -0.2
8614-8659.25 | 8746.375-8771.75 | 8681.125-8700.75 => -0.8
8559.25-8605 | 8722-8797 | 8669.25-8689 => -0.7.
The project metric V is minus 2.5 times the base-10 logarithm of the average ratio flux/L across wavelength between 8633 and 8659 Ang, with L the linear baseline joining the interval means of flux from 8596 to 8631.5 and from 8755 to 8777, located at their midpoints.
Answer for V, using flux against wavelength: -0.06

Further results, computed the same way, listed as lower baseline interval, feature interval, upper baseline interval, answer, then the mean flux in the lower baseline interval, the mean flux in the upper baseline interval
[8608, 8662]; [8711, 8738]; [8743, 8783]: -0.02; 24.9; 25.1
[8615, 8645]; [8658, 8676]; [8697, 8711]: 0.04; 25.1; 25.7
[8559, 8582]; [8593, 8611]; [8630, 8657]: 0.04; 24.3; 25.6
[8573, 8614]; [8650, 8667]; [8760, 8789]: -0.04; 23.8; 24.9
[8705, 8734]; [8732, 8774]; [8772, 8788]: 0.02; 25.5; 25.3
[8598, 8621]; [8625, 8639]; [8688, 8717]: -0.02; 24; 26.1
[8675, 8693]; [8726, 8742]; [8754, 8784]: 0.03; 26.1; 25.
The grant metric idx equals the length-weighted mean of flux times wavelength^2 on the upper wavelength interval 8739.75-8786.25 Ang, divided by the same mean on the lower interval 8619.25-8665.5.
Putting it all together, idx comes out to 1.03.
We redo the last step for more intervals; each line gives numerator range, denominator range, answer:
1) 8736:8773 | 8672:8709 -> 0.98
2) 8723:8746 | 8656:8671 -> 1.05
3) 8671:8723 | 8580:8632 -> 1.10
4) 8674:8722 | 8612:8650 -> 1.05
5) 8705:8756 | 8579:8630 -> 1.08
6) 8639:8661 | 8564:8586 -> 1.07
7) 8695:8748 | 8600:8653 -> 1.05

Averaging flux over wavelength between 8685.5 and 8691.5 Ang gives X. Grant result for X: 26.1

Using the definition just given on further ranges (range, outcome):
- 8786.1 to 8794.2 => 25.4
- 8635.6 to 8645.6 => 25.4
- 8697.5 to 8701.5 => 26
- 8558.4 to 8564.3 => 24.1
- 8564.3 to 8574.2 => 25.1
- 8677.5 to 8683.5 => 25.6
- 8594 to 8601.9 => 24.9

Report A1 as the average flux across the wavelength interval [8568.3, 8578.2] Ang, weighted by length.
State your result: 24.4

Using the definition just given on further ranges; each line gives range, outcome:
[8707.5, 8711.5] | 25.3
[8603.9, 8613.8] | 23.1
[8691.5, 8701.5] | 26.6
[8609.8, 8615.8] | 22.6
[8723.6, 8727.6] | 26.7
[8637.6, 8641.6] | 23.8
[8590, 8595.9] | 23.3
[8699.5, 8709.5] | 25.9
